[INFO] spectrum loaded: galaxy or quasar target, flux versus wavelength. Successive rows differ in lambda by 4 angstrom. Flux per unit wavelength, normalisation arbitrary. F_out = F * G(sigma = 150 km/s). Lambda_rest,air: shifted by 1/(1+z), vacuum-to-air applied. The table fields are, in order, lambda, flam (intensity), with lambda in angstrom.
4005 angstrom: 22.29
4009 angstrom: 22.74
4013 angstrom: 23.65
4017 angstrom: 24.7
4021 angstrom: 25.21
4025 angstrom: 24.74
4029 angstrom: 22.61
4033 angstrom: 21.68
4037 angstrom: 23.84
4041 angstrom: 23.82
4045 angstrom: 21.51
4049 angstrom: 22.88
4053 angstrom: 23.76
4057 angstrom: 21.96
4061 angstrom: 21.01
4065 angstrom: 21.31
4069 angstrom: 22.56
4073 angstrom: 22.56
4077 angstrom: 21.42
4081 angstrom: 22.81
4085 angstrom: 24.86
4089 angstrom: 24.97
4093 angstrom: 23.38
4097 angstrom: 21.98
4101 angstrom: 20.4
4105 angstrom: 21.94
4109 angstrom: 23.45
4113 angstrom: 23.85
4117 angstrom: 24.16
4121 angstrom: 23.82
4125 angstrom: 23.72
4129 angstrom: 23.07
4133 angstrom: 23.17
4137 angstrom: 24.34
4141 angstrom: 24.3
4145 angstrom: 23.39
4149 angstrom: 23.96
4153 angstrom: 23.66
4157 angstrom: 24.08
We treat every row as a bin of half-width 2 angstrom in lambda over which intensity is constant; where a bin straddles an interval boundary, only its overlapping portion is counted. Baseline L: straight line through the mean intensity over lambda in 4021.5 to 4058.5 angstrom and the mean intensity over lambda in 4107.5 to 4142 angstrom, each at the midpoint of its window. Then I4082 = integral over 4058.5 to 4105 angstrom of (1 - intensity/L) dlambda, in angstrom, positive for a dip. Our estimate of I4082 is 1.9 angstrom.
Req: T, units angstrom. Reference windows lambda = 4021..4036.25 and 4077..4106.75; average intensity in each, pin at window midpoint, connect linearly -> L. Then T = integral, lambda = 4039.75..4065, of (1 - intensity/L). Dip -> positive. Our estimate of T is 0.9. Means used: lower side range 23.4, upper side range 22.8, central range 22.4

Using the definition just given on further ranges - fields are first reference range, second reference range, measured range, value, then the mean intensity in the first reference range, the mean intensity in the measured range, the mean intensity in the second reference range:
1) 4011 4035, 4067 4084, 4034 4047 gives 0.2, 23.8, 23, 22.5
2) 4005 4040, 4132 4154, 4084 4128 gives 0.9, 23.6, 23.3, 23.8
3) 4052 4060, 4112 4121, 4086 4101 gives 0.2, 22.5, 23.1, 24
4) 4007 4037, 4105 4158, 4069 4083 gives 0.8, 23.6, 22.3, 23.7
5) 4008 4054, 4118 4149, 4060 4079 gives 1.4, 23.4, 21.8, 23.7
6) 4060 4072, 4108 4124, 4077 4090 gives -0.7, 21.8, 23.7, 23.8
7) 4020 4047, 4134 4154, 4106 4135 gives 0.3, 23.3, 23.5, 23.9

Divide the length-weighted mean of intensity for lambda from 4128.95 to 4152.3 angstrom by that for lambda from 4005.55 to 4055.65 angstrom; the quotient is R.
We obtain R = 1.02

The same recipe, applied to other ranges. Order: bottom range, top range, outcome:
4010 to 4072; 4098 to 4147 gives 1.01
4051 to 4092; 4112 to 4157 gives 1.05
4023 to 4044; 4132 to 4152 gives 1.03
